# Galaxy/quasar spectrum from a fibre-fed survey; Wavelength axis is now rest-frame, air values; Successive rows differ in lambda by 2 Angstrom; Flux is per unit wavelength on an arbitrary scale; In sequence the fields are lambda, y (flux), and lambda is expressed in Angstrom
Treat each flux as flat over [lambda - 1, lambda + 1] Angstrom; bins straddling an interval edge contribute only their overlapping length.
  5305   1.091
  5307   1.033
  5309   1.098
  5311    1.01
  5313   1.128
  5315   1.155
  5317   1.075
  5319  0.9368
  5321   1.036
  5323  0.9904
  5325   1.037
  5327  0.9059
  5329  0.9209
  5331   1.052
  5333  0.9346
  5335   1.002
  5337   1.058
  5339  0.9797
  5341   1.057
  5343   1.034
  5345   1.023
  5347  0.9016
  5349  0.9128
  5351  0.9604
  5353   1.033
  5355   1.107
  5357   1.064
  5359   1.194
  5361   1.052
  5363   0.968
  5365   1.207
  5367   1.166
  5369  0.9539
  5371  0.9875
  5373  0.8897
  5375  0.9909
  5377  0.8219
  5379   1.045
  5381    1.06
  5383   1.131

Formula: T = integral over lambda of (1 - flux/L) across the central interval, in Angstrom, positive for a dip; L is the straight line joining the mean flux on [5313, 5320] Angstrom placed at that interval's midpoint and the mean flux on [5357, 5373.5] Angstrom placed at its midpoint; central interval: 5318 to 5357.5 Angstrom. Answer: 2.45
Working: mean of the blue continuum 1.07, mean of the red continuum 1.06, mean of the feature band 0.996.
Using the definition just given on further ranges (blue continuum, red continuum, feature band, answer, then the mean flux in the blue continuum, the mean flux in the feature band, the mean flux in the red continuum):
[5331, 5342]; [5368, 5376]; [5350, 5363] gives -1.08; 1.01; 1.06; 0.956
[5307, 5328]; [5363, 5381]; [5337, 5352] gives 0.54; 1.04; 0.986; 1.01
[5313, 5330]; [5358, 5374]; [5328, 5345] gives 0.35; 1.01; 1.01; 1.05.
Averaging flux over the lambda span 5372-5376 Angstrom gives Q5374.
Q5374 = 0.94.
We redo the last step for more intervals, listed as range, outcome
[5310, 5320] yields 1.06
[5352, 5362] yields 1.09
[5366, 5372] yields 1.04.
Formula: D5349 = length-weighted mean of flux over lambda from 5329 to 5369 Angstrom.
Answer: 1.03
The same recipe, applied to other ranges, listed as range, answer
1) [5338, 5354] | 0.988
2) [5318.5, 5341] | 0.991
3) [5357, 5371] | 1.08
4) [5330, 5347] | 1.01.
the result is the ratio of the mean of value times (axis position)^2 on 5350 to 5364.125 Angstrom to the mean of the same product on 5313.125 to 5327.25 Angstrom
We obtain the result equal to 1.04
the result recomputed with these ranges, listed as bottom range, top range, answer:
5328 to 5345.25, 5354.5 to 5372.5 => 1.08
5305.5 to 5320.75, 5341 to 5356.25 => 0.96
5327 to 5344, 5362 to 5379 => 1.01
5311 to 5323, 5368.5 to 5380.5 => 0.92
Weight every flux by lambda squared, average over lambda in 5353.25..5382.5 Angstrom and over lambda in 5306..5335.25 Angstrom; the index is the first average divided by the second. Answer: 1.03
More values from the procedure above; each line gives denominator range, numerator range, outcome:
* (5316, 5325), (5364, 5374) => 1.05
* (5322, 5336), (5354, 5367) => 1.14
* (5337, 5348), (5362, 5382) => 1.02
